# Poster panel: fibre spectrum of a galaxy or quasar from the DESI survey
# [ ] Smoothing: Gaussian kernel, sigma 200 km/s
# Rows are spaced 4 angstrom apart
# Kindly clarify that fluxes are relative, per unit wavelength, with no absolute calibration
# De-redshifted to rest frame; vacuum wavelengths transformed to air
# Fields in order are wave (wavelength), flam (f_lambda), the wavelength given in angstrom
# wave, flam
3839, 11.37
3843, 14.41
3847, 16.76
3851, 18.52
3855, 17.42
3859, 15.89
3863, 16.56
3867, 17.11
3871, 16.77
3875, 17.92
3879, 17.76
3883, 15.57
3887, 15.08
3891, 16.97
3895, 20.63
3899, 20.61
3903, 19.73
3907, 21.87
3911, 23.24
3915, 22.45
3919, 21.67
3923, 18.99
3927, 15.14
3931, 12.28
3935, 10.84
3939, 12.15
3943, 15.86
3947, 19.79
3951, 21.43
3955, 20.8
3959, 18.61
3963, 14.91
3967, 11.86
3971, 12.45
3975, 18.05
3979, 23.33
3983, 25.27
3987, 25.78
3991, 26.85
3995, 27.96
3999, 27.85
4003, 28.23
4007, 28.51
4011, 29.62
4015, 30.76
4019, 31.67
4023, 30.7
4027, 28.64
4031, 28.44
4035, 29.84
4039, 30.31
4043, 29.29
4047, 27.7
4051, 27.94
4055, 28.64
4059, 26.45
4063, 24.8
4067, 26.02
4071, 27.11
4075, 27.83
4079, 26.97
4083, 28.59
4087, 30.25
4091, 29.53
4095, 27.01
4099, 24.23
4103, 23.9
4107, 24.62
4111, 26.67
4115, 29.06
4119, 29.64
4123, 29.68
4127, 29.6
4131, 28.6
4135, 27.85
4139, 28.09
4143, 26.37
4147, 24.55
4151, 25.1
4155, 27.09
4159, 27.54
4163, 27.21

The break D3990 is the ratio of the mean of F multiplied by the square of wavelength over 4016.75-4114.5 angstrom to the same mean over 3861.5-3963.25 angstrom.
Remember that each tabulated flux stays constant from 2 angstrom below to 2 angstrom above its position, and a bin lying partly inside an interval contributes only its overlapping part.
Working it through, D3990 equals 1.67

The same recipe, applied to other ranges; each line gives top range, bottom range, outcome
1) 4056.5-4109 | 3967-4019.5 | 1.11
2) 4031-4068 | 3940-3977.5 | 1.72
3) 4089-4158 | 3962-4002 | 1.34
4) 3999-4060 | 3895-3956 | 1.66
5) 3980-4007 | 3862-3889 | 1.72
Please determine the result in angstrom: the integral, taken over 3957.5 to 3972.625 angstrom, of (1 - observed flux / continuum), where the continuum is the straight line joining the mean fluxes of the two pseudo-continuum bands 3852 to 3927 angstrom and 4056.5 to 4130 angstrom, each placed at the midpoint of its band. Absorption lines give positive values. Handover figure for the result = 5.16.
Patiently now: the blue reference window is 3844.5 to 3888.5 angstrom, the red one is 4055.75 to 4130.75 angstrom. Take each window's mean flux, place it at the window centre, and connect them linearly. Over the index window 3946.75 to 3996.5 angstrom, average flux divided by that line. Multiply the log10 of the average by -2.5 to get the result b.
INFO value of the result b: 0.07 mag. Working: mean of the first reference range 16.8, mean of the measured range 20.5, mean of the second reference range 27.4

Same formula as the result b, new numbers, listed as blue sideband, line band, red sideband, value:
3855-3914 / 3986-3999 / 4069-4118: -0.18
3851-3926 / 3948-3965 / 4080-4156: 0.12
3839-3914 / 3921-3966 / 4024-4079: 0.31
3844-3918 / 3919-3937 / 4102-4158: 0.30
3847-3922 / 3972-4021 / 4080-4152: -0.16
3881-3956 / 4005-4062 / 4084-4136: -0.22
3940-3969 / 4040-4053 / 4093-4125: -0.23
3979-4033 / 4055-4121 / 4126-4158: 0.02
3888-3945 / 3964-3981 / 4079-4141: 0.27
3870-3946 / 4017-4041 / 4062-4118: -0.25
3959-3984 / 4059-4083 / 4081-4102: -0.03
